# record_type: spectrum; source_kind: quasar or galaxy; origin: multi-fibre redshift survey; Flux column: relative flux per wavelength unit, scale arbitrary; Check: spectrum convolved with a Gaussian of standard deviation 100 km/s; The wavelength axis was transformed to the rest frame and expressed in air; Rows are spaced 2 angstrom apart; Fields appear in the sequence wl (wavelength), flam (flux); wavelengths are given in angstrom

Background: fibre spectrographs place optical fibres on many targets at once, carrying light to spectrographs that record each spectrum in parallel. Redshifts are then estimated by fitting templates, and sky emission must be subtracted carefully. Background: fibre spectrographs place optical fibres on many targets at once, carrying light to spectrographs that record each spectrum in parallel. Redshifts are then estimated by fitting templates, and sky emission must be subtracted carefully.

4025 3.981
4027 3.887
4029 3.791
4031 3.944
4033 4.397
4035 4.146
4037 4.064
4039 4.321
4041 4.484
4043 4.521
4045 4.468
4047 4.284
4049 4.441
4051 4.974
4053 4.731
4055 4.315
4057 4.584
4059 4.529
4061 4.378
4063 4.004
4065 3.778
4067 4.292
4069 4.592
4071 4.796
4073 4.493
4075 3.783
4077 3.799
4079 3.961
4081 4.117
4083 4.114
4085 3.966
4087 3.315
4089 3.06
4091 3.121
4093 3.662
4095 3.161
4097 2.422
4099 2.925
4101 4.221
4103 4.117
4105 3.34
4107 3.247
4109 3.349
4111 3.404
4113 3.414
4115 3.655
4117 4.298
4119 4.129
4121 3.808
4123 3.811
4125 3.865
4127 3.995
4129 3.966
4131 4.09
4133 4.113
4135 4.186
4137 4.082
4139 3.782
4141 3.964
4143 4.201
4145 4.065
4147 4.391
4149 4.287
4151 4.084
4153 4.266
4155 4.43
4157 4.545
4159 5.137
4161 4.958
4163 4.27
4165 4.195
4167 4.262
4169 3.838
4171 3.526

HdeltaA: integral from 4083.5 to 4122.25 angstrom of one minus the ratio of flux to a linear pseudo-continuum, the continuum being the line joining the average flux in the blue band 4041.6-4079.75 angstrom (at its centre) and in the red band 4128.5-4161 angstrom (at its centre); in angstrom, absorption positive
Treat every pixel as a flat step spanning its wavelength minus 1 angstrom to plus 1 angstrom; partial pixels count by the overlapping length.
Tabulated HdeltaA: 7.09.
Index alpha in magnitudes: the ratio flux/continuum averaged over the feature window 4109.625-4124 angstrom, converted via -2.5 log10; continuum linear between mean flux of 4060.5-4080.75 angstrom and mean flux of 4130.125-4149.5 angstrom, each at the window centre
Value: 0.10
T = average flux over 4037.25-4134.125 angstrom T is 3.96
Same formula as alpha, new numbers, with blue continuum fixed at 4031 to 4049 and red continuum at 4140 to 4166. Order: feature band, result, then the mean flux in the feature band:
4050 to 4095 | 0.064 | 4.09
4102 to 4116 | 0.235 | 3.5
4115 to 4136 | 0.090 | 4.01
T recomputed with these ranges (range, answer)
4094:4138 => 3.71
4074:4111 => 3.53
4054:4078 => 4.28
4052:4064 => 4.42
